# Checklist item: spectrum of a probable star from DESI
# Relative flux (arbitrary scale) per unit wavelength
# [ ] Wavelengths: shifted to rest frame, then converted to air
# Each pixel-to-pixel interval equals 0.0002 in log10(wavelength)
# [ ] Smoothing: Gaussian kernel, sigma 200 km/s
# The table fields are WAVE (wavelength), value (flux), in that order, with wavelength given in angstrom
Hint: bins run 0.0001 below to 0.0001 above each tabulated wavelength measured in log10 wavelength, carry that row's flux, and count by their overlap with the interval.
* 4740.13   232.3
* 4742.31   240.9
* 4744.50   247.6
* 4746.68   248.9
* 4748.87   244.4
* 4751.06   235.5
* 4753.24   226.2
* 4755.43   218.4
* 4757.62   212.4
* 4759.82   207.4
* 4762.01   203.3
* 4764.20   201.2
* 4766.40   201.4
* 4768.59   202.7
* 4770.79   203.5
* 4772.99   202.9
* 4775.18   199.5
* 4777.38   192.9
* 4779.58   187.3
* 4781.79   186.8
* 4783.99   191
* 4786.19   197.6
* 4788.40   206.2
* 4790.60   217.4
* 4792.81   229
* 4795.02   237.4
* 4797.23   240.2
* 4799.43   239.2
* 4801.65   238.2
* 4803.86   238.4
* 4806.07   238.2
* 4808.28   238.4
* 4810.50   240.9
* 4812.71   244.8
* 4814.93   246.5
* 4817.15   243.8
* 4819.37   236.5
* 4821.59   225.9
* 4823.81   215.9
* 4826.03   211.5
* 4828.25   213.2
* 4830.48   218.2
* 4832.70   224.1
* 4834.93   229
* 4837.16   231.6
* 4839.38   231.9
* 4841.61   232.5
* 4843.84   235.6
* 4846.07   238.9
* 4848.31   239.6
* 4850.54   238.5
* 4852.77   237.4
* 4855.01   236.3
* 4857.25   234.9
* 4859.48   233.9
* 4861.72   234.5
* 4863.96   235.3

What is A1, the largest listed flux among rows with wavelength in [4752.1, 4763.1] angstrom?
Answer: 226.2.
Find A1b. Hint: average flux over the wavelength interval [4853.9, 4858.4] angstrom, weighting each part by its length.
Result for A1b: 236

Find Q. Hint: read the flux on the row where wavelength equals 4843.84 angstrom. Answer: 235.6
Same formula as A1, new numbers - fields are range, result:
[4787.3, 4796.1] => 237.4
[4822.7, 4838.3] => 231.6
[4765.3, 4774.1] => 203.5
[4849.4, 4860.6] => 238.5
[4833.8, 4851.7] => 239.6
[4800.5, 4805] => 238.4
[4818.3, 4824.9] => 236.5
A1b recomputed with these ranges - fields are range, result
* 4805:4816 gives 242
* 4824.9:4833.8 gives 217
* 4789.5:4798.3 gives 231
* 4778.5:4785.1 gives 188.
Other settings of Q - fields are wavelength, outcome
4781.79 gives 186.8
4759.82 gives 207.4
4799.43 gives 239.2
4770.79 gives 203.5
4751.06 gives 235.5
